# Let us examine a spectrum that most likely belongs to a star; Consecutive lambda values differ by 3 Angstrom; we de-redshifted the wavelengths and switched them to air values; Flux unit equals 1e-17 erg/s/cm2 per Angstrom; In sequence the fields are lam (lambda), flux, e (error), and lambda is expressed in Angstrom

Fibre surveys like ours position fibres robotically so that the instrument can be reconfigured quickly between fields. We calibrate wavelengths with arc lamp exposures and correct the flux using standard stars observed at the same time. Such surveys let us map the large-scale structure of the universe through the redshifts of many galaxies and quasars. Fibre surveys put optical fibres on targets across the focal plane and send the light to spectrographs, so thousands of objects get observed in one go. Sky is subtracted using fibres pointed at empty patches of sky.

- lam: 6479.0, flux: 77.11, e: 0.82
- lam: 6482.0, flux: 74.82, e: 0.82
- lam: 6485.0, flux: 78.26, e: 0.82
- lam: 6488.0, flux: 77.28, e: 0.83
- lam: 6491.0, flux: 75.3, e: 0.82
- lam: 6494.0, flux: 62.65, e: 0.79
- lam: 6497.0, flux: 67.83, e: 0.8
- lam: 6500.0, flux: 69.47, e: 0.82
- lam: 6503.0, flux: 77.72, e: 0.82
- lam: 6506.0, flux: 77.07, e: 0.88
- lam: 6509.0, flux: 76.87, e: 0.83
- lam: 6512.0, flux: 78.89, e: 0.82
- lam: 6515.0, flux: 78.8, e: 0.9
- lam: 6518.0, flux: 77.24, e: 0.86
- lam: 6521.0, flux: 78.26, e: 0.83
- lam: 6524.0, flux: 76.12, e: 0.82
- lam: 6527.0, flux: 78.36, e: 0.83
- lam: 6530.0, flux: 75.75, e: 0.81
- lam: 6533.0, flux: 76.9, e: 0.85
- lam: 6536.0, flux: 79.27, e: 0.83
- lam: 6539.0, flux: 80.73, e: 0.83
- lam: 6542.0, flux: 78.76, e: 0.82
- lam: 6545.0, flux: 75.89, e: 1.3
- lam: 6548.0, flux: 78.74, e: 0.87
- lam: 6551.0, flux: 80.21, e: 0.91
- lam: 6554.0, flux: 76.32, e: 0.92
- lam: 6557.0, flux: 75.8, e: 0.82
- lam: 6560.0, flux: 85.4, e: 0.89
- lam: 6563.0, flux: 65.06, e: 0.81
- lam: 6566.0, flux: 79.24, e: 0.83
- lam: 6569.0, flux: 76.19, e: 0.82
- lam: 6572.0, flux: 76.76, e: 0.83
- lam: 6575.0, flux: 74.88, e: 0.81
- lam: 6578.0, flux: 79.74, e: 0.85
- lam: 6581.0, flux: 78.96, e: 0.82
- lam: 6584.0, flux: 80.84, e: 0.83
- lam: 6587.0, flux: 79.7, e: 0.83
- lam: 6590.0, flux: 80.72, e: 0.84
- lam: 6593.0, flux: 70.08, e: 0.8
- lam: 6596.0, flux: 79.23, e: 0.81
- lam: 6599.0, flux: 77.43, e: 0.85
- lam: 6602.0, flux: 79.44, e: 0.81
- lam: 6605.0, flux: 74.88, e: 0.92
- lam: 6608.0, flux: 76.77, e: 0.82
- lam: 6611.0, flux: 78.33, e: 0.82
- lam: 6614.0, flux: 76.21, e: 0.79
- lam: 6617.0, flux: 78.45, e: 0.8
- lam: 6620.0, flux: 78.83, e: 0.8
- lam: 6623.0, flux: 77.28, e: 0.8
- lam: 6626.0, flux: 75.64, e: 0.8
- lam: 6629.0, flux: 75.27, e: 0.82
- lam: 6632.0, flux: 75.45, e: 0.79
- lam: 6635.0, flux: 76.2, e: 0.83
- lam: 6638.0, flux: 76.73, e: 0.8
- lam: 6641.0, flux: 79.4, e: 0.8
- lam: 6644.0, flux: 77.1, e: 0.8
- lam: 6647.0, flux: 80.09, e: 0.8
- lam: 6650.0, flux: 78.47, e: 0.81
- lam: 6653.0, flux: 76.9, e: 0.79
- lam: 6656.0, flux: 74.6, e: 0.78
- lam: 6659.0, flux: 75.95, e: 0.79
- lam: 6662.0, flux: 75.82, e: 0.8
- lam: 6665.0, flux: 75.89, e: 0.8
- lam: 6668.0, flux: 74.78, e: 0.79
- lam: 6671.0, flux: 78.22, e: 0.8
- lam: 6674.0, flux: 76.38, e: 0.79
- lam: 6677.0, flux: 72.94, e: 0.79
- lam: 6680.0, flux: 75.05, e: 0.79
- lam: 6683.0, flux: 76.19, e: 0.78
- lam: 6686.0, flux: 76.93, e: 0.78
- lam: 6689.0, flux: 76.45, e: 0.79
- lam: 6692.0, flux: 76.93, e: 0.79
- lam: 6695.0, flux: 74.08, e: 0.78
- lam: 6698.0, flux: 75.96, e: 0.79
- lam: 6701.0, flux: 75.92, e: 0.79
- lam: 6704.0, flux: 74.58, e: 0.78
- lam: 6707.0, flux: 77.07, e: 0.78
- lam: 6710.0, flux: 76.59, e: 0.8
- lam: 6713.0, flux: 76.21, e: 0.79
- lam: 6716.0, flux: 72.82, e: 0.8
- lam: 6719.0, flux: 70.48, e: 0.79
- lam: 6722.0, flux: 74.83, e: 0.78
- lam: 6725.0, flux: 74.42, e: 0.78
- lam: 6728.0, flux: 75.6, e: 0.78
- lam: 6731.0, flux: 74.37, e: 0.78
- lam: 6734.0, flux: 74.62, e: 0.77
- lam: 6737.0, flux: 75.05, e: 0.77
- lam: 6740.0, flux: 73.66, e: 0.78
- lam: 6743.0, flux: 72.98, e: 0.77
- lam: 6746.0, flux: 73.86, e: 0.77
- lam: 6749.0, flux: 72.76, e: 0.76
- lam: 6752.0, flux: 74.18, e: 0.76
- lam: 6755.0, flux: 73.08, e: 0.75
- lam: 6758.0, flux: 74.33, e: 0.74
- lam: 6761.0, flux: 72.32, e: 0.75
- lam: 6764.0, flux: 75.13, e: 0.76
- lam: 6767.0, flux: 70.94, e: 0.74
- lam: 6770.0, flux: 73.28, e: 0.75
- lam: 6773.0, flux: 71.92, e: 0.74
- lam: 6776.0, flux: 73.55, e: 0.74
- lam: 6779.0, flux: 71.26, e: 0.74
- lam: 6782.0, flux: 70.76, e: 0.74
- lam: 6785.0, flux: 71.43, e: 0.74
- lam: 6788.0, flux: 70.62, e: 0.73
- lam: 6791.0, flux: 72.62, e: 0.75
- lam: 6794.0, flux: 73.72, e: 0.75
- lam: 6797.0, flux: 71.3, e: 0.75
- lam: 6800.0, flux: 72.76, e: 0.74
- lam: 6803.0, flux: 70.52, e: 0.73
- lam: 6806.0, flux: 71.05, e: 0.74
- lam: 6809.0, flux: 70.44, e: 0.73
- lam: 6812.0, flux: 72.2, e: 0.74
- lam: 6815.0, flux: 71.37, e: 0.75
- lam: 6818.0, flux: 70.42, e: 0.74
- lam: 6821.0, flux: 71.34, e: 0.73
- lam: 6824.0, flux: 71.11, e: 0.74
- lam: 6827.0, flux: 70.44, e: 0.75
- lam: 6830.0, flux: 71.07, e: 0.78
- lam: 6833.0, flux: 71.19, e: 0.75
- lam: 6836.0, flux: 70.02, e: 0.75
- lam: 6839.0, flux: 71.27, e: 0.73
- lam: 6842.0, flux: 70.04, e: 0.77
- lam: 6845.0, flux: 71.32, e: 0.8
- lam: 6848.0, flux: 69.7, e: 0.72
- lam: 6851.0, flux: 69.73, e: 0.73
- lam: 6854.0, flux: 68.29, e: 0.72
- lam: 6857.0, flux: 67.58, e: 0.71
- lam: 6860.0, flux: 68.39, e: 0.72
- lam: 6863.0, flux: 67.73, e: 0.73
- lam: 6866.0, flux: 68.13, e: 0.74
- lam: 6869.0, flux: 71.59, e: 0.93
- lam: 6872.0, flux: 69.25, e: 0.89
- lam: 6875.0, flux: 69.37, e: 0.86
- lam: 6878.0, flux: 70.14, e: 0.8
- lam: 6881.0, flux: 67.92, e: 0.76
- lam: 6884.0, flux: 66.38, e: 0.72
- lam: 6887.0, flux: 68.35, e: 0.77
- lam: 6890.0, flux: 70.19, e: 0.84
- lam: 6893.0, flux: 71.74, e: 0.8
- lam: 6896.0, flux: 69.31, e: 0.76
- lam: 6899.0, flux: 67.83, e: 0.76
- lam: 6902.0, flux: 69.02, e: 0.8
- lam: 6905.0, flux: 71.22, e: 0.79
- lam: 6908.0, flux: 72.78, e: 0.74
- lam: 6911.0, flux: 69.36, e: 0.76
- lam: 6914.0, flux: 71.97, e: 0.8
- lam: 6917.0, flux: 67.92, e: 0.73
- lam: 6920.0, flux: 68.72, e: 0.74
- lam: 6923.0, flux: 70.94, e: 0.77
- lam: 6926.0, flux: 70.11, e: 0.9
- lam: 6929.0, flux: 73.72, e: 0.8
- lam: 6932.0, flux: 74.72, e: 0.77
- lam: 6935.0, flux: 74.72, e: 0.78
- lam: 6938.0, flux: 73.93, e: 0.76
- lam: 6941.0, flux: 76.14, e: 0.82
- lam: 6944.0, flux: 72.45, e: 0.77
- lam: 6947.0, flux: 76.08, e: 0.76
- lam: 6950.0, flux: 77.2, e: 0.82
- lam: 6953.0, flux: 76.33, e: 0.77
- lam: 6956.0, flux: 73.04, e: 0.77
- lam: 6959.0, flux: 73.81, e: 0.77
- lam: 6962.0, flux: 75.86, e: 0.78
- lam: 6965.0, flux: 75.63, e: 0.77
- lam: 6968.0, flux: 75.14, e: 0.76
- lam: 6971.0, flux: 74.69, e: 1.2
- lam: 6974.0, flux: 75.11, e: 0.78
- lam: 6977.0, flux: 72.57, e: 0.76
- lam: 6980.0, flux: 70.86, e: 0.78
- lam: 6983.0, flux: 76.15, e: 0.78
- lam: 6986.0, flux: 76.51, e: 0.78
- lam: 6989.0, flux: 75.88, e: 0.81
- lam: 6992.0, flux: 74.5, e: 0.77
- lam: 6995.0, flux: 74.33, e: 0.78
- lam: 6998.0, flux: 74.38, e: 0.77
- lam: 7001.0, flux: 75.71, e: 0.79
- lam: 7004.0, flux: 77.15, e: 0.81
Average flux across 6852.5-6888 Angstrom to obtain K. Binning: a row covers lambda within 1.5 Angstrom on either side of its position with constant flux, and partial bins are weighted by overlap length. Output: 68.6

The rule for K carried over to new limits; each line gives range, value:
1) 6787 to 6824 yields 71.5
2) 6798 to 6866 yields 70.3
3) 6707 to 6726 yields 74.4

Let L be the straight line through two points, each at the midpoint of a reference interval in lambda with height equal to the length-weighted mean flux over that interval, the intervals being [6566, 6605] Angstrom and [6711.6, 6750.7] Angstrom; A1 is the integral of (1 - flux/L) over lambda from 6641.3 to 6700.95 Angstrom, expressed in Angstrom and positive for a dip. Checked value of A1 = -0.6 Angstrom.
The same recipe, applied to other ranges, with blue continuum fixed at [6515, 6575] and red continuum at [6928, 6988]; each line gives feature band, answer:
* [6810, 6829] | 1.13 Angstrom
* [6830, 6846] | 1.00 Angstrom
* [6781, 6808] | 1.48 Angstrom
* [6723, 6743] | 0.44 Angstrom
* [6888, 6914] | 1.68 Angstrom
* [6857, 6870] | 1.15 Angstrom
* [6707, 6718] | 0.16 Angstrom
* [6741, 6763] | 0.77 Angstrom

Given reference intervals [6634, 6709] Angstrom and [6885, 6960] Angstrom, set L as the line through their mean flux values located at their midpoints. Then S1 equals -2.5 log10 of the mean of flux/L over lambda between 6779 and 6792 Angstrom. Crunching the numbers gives 0.05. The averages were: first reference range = 76.3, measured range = 71.3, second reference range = 72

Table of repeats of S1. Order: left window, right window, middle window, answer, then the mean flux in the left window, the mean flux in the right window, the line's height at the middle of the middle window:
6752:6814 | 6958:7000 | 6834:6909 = 0.06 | 72.2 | 74.7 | 73.3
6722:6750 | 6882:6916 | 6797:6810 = 0.02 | 74.2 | 69.8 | 72.4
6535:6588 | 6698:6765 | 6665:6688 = 0.00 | 77.9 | 74.3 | 75.5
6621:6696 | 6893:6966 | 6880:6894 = 0.07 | 76.4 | 72.6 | 73.2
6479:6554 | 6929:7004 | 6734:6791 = 0.04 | 76.3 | 74.8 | 75.5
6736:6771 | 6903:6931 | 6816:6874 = 0.03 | 73.4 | 70.8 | 72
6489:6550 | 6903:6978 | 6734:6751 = 0.01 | 76.1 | 73.3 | 74.6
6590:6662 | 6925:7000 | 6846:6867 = 0.10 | 77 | 74.6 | 75.3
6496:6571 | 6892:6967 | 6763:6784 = 0.03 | 76.9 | 72.6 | 74.3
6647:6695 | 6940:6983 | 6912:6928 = 0.07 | 76.2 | 74.7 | 74.9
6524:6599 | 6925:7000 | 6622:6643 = 0.01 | 77.6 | 74.6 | 77.1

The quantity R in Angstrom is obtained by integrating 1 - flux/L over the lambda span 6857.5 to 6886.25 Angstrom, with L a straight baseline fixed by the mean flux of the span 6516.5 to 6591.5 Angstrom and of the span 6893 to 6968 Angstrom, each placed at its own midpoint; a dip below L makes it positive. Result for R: 1.9 Angstrom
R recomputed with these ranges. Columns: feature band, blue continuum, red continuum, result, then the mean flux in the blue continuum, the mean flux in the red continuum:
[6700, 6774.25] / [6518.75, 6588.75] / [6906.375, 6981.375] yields 1.6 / 77.7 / 73.4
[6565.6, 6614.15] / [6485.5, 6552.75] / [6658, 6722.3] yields -1.1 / 76.3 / 75.5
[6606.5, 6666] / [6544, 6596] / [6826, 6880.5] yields -1.1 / 77.4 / 69.7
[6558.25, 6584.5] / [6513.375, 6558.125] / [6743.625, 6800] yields -0.1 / 77.8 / 72.6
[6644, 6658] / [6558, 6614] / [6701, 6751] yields -0.3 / 77.4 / 74.4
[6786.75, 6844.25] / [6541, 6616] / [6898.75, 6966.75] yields 2.4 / 77.4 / 72.9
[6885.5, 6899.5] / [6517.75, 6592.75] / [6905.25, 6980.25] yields 0.8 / 77.7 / 73.4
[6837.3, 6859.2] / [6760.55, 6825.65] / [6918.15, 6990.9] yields 0.9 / 71.8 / 74.2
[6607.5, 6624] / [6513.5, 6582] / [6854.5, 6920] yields -0.4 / 77.5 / 69.3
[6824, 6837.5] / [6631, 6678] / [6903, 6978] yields 0.7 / 76.6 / 73.3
